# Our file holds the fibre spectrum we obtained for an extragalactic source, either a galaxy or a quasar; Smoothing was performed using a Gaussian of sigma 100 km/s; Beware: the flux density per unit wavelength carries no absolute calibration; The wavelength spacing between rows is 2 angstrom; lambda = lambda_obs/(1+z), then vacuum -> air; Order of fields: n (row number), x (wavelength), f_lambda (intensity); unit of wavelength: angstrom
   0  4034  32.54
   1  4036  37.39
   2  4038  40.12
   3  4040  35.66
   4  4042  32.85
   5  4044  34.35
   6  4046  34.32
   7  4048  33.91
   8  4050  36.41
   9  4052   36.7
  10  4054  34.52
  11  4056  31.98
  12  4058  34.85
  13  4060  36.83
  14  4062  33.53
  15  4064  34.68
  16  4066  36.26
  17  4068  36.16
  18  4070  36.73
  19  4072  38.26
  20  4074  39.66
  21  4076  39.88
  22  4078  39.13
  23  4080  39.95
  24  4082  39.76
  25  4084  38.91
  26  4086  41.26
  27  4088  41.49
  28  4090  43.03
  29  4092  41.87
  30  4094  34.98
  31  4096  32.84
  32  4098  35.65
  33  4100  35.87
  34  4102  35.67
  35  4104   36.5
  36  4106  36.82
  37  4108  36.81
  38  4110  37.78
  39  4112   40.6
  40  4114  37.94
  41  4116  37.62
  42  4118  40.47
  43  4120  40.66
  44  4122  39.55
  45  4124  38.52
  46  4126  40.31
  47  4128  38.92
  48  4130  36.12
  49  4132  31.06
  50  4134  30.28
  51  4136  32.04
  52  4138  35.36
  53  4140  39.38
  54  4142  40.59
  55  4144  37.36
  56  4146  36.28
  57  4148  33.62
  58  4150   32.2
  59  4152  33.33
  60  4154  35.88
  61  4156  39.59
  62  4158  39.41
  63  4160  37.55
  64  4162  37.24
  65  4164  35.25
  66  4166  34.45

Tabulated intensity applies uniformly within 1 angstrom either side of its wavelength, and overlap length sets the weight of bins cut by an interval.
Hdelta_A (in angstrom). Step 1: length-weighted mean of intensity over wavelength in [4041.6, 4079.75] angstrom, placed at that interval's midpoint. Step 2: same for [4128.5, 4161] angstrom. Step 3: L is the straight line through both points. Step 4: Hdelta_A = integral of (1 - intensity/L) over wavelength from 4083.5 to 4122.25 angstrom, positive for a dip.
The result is -2.7 angstrom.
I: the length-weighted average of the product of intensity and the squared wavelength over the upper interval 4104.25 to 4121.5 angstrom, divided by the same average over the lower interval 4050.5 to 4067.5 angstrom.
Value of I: 1.13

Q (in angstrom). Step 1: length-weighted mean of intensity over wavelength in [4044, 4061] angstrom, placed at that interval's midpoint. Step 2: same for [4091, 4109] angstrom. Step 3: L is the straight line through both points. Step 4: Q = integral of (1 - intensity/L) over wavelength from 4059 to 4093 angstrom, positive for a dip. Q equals -2.9 angstrom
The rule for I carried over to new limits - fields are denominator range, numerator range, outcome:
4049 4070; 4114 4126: 1.15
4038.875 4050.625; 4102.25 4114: 1.12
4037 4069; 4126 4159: 1.06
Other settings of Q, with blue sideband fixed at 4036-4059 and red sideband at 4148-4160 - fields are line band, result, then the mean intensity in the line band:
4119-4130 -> -1.1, 39.3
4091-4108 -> -0.4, 36.3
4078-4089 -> -1.5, 40.2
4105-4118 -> -0.9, 38.1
